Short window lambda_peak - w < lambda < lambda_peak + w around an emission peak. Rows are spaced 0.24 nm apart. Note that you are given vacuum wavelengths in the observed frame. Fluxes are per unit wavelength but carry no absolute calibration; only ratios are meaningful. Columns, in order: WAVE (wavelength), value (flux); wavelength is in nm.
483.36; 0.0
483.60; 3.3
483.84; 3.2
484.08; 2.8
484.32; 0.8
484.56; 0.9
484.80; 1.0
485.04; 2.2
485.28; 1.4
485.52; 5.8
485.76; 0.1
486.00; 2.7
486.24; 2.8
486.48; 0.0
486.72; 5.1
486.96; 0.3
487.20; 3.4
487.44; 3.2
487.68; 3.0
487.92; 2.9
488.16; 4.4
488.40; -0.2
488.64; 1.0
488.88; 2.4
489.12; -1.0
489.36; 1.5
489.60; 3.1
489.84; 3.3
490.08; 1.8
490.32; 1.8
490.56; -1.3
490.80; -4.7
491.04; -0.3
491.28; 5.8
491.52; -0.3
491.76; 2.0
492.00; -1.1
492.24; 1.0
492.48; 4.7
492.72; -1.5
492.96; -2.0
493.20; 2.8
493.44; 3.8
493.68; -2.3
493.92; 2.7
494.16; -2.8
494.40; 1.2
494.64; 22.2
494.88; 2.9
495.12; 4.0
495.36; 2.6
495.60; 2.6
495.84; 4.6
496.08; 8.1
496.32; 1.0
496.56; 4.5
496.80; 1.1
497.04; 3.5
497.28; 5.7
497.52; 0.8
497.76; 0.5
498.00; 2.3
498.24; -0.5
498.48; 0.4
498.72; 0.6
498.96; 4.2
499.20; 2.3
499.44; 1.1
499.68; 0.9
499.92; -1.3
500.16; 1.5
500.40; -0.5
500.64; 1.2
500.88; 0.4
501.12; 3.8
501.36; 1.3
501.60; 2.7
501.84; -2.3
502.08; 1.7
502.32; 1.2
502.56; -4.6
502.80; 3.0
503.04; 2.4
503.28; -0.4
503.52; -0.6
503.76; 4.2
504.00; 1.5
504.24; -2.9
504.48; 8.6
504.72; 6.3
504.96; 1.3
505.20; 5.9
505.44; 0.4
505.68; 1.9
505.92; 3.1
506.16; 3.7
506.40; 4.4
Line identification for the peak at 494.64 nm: H-beta 4861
